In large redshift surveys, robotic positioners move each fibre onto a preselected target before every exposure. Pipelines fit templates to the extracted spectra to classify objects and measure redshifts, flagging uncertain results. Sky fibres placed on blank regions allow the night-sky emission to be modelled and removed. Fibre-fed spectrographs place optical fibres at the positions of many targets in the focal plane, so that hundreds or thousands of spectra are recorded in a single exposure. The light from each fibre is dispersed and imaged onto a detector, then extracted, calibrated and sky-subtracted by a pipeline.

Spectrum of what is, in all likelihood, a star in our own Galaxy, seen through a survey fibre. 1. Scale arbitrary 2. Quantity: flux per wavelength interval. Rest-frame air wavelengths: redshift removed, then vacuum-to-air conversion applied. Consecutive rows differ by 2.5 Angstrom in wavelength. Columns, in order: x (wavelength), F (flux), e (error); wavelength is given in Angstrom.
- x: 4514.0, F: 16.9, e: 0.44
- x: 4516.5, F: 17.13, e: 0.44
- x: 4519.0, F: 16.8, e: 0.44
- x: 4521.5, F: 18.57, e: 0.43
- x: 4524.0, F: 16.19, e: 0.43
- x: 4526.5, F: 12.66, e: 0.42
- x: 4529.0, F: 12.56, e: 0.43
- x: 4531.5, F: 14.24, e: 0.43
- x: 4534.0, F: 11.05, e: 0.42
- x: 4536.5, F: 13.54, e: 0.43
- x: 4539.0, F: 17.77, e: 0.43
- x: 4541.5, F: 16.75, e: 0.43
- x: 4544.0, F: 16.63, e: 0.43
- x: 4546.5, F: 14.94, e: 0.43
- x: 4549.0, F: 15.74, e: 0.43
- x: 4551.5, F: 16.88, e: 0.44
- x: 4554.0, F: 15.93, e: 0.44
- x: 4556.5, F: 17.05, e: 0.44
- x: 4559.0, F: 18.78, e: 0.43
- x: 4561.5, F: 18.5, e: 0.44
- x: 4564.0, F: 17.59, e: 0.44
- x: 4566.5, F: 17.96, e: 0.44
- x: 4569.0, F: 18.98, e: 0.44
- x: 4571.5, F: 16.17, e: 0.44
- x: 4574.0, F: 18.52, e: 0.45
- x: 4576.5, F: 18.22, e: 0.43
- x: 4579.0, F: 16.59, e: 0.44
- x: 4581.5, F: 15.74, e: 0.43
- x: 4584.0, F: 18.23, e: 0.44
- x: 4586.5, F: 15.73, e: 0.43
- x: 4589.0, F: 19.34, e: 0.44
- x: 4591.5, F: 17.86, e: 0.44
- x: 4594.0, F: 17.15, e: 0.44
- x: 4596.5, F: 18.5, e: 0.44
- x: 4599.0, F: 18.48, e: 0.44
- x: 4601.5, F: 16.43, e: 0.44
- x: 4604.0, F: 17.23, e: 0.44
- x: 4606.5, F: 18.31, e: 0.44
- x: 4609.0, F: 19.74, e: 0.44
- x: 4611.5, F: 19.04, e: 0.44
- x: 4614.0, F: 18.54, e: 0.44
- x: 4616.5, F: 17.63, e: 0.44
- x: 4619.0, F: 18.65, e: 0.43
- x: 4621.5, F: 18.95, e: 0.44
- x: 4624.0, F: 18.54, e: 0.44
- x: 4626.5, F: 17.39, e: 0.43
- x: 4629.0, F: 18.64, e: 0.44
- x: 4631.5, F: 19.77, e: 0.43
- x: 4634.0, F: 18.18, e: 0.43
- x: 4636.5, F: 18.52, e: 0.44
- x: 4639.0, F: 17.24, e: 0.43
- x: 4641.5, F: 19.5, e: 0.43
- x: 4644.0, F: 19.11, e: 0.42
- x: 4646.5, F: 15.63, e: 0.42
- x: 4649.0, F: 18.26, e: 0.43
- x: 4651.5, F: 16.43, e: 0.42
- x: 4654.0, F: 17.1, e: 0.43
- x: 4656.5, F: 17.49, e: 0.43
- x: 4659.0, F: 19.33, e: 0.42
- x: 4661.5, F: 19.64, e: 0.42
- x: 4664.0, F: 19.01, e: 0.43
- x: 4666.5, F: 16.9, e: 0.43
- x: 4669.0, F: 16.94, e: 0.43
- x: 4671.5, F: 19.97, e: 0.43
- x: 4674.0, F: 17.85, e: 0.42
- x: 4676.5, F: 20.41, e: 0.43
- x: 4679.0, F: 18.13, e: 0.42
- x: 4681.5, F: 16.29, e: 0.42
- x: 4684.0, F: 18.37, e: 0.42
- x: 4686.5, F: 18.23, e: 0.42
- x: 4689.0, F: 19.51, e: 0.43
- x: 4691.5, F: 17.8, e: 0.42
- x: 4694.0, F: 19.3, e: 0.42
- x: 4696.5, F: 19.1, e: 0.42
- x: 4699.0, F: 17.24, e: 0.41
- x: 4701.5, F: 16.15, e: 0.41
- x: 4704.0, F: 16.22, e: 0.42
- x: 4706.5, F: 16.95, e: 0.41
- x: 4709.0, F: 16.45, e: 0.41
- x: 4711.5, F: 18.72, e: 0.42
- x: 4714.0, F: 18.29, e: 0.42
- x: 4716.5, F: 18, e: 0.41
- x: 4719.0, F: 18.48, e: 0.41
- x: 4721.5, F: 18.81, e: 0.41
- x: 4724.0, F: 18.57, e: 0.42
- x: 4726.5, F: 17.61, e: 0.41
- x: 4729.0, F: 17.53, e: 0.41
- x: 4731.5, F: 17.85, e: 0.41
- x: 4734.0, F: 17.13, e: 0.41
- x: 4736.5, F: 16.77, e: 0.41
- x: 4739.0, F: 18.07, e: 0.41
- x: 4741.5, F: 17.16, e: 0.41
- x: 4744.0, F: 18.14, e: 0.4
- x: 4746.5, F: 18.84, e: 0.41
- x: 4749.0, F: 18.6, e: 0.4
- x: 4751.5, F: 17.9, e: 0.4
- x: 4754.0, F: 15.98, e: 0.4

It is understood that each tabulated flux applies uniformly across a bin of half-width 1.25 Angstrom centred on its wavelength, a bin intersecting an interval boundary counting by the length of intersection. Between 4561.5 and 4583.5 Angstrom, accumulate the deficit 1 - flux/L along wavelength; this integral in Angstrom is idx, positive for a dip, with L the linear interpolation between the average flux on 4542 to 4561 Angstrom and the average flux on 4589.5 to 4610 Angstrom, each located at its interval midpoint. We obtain -0.42 Angstrom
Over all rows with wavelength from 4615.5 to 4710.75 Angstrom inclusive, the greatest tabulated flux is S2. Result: 20.41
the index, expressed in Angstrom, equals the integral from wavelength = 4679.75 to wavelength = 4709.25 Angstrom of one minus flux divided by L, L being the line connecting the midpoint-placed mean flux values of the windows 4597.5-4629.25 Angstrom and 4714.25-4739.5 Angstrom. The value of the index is 0.5 Angstrom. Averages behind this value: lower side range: 18.3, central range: 17.7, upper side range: 17.9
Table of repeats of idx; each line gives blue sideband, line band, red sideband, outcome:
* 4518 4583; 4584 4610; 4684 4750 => -1.72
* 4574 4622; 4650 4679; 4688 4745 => -0.68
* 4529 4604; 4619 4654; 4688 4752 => -1.72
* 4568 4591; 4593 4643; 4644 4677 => -1.59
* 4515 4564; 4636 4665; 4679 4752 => -1.58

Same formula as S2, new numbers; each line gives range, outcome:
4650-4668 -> 19.64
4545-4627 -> 19.74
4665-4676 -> 19.97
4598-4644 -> 19.77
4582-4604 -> 19.34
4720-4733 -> 18.81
